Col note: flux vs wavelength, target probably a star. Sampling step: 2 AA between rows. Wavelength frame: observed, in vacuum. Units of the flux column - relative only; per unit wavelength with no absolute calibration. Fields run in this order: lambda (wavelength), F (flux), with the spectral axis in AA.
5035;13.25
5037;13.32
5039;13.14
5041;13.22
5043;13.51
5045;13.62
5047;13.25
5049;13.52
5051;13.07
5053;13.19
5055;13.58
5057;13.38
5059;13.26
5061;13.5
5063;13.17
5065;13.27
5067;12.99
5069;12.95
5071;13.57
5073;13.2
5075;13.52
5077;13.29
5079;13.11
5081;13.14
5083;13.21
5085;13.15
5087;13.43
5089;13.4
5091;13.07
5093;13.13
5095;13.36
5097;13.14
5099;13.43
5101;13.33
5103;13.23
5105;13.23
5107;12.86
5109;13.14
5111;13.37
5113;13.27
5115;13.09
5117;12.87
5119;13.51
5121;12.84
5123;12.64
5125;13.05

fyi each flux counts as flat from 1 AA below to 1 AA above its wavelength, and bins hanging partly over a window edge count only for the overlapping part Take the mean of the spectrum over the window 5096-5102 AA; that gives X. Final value 13.3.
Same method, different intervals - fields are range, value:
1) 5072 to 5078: 13.3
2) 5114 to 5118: 13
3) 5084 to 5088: 13.3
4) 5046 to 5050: 13.4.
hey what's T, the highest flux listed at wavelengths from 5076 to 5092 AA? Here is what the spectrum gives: 13.43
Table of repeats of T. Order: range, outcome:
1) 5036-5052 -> 13.62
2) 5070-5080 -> 13.57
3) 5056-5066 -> 13.5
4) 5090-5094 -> 13.13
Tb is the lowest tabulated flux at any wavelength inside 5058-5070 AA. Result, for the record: 12.95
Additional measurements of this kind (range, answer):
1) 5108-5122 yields 12.84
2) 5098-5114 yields 12.86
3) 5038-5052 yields 13.07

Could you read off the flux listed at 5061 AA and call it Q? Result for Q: 13.5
